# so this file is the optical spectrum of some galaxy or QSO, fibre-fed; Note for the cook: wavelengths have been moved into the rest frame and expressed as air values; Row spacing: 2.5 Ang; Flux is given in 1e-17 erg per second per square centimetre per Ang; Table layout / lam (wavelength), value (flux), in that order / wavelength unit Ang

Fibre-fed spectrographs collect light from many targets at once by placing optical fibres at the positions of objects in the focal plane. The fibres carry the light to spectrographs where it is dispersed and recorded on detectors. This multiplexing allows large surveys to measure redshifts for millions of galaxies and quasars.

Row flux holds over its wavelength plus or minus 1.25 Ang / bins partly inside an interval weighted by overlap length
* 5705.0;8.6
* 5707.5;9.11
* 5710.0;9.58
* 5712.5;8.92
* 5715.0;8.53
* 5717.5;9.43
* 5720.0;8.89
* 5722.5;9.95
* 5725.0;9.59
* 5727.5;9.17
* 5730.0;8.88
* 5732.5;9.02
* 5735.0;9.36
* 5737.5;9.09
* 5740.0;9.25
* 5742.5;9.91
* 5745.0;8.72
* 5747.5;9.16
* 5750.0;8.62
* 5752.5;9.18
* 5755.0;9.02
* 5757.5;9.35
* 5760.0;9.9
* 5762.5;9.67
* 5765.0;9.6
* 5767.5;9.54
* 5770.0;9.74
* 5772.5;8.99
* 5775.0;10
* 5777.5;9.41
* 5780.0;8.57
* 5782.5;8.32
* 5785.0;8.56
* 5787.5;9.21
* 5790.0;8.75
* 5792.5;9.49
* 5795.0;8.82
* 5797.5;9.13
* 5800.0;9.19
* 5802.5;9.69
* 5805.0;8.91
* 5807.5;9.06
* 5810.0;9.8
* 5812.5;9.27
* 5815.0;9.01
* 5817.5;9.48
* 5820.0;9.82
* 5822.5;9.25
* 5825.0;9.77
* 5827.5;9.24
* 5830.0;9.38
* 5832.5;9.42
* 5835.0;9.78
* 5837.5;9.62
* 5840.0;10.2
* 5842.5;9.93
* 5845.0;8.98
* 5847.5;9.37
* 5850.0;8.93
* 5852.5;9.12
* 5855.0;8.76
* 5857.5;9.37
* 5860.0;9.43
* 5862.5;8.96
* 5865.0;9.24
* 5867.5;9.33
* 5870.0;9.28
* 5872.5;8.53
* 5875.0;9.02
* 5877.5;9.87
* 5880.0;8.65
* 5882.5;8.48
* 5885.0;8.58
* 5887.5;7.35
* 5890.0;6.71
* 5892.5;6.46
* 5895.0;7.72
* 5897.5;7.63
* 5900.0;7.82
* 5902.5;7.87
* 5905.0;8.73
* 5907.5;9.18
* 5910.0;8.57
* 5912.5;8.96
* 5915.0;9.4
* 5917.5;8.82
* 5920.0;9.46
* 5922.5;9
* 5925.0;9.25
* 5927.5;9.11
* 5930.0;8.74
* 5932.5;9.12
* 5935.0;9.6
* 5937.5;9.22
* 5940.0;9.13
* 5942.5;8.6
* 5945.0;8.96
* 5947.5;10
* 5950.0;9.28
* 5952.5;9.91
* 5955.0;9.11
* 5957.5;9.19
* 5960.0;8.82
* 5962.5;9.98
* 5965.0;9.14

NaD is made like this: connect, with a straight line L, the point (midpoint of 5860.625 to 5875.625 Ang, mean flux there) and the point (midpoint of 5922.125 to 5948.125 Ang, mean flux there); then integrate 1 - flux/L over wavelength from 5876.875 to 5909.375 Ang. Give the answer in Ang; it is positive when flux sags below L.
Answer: 3.7 Ang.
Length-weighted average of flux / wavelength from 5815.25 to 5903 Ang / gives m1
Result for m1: 8.91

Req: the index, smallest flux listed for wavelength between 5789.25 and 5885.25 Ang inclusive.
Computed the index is 8.48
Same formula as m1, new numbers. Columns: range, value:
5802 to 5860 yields 9.4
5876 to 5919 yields 8.29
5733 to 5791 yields 9.21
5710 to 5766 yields 9.24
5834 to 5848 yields 9.66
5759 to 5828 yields 9.29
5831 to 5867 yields 9.36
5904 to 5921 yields 9.01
